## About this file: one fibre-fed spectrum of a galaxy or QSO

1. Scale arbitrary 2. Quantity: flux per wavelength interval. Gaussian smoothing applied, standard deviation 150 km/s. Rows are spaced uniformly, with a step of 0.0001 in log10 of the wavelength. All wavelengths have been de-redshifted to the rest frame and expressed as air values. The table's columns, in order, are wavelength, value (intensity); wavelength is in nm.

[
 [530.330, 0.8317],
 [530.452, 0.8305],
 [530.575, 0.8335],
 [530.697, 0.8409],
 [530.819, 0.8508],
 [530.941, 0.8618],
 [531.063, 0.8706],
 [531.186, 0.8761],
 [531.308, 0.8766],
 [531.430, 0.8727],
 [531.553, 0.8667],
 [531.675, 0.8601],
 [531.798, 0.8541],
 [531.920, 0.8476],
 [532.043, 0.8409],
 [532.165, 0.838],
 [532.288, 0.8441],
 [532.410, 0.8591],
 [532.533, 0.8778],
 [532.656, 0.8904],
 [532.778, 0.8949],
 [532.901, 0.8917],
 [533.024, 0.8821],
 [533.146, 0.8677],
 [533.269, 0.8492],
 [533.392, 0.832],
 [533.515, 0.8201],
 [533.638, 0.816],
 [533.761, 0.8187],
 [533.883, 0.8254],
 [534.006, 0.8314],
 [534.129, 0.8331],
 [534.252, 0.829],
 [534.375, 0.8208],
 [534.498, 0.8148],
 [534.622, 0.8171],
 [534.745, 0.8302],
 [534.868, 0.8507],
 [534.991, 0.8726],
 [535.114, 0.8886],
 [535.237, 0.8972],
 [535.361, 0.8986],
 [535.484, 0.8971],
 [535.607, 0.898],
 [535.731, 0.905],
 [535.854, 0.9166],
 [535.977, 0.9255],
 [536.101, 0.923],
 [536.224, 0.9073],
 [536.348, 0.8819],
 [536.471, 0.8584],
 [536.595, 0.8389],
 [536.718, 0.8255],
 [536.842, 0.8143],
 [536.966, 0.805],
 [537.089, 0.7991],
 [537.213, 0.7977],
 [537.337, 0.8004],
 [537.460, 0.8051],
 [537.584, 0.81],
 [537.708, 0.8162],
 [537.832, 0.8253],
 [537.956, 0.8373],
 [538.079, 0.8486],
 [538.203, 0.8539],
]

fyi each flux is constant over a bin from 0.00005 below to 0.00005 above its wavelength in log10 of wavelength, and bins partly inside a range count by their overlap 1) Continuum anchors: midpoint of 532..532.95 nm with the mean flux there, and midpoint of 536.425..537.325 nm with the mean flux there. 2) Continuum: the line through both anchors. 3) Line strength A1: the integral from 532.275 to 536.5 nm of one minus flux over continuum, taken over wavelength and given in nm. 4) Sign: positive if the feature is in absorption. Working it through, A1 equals -0.10 nm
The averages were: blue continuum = 0.868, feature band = 0.865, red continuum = 0.818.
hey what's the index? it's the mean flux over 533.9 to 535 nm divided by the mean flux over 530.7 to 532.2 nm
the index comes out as 0.97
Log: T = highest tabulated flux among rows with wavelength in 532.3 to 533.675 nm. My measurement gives 0.8949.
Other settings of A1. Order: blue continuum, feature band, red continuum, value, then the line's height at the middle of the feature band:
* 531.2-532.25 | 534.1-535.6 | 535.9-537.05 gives 0.01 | 0.862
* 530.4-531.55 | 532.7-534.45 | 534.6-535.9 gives 0.06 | 0.872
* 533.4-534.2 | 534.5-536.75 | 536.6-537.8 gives -0.17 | 0.817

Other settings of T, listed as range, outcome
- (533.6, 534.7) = 0.8331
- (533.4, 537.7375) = 0.9255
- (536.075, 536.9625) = 0.923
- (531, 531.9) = 0.8766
